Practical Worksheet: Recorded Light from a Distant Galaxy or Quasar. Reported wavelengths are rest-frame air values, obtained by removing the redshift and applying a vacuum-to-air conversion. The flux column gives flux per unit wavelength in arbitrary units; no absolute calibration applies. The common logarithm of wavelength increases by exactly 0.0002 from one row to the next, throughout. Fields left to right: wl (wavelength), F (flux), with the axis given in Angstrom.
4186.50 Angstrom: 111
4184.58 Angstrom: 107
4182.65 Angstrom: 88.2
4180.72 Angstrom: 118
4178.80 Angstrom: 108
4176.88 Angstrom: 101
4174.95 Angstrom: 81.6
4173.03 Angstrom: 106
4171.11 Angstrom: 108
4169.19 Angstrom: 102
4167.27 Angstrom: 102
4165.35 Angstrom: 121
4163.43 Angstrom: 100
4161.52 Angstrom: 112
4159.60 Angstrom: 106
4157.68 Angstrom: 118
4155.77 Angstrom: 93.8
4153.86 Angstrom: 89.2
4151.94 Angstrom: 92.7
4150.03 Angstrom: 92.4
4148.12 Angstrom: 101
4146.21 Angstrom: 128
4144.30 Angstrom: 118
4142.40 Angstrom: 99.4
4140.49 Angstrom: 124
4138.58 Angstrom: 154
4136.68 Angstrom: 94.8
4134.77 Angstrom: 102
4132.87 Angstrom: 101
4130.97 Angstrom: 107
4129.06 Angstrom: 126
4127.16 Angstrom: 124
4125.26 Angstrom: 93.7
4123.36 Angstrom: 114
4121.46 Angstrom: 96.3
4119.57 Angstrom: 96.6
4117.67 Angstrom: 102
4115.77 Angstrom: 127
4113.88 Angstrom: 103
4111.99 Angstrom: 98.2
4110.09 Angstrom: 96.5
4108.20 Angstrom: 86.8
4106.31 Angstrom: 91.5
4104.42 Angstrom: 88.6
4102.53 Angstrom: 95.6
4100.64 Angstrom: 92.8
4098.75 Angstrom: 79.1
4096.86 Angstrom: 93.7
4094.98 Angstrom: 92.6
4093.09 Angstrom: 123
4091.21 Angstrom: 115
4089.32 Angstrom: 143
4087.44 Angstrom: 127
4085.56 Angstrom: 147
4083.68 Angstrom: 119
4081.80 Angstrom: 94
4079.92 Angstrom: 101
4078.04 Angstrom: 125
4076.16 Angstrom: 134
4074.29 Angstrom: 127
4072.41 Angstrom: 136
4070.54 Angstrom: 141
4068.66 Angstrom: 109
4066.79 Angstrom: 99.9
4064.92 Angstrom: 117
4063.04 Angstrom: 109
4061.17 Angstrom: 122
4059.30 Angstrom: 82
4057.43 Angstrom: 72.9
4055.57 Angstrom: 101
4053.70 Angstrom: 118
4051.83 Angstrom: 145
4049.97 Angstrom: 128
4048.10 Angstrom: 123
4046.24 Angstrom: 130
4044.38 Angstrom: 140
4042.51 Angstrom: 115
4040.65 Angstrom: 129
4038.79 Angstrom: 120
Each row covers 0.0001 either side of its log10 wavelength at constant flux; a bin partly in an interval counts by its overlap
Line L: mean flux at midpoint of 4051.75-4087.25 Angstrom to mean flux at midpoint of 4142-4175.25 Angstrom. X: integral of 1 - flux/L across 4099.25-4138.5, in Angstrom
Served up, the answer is 2.3 Angstrom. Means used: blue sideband 115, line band 103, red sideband 104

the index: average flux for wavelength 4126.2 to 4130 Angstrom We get 125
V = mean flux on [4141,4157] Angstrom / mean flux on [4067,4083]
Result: 0.9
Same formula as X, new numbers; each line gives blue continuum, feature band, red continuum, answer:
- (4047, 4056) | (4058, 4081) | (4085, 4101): 0.6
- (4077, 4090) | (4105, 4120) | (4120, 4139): 1.9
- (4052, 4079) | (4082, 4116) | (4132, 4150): 2.4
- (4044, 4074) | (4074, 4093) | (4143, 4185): -1.5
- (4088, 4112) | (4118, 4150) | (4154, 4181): -2.5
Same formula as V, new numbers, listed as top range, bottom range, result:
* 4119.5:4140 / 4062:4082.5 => 0.94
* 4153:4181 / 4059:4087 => 0.88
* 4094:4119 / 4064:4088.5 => 0.79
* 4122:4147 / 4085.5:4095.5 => 0.92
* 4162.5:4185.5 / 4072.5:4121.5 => 0.96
